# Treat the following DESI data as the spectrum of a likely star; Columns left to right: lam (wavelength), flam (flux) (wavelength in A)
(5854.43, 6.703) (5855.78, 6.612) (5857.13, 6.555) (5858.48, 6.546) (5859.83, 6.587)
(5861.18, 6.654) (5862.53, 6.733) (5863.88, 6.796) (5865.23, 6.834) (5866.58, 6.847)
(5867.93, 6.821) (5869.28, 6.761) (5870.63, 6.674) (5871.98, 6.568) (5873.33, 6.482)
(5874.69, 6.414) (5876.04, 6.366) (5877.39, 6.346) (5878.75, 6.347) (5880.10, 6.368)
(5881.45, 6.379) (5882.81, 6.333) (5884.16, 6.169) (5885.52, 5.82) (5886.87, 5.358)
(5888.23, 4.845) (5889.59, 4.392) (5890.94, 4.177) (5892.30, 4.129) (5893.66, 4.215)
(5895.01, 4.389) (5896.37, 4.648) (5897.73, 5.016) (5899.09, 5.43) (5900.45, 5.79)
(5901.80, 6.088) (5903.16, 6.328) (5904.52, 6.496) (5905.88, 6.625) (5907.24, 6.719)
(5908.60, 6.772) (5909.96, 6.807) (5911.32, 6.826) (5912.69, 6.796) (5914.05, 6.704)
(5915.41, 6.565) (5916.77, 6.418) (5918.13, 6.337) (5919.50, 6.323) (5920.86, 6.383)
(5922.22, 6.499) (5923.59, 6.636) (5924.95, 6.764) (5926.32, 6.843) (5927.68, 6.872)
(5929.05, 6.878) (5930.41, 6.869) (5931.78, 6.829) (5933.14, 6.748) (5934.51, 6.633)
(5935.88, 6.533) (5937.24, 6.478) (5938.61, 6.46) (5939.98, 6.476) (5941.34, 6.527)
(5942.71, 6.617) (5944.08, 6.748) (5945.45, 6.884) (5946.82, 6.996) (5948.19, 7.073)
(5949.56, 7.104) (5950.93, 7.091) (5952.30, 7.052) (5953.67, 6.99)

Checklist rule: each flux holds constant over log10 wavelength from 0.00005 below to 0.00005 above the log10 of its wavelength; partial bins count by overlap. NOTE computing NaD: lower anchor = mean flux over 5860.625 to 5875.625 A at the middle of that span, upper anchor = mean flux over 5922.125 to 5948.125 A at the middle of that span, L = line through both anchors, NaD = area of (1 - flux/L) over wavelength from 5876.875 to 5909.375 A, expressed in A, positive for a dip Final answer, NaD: 5.2 A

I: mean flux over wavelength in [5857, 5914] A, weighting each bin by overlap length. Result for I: 6.08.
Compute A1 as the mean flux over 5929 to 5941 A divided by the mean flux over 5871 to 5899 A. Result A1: 1.20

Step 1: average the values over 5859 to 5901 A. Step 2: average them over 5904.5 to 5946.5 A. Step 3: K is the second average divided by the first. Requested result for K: 1.13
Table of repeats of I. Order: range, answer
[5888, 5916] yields 5.71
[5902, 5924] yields 6.56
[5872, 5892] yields 5.83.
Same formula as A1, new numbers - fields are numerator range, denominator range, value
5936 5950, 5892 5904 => 1.30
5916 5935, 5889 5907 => 1.27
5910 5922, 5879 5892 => 1.19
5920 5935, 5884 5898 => 1.41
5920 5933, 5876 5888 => 1.10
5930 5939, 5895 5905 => 1.19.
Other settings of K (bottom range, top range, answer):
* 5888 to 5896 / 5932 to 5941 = 1.51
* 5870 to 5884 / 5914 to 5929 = 1.03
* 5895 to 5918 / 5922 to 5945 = 1.08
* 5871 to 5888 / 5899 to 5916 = 1.04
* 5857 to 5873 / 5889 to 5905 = 0.76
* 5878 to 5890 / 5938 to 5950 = 1.16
